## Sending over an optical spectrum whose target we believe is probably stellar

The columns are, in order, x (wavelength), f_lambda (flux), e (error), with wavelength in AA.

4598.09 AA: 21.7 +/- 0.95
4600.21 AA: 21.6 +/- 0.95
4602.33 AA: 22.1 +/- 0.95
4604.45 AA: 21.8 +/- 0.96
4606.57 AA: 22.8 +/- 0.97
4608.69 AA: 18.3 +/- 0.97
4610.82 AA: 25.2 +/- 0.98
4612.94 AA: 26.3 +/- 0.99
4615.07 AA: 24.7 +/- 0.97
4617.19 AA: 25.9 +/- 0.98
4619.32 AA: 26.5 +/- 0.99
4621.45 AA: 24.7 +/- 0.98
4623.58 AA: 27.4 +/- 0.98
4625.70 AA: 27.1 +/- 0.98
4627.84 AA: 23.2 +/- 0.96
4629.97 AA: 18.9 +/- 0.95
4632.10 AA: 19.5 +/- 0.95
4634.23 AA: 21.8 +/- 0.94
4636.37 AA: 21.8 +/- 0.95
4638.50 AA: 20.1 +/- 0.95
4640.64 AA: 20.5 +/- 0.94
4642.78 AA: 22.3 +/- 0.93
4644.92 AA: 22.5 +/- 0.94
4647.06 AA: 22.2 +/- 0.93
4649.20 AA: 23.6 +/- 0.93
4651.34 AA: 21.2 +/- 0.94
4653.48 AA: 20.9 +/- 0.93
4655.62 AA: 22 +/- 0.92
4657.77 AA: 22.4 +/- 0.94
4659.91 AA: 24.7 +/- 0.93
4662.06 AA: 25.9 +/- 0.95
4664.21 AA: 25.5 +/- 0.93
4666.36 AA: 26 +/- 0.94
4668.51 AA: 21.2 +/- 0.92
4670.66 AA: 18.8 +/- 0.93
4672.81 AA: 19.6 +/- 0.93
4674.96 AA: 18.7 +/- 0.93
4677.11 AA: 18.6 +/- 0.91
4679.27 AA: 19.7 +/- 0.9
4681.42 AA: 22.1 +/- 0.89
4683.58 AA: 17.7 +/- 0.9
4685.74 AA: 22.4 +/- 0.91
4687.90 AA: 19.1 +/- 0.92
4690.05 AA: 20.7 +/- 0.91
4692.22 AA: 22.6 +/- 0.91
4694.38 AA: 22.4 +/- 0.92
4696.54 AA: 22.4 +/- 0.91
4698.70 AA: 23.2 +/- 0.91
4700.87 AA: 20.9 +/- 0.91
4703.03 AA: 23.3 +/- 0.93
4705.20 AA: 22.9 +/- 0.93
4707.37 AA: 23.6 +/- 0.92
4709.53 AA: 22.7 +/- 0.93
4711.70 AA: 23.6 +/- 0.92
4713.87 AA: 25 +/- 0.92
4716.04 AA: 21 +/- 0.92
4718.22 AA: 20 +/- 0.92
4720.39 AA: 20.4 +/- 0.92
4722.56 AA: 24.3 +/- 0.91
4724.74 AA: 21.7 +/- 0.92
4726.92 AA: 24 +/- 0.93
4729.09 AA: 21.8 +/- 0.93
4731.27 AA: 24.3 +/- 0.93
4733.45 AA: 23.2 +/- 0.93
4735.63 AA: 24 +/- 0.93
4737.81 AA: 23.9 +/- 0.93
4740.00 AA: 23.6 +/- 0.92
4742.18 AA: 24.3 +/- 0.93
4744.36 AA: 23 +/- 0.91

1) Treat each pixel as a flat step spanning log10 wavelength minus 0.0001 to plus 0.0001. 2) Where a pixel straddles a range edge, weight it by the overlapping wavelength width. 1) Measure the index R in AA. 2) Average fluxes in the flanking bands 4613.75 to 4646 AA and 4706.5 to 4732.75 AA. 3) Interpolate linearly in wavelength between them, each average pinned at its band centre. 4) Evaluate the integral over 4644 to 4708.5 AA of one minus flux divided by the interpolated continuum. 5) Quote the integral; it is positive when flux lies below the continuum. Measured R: 2.9 AA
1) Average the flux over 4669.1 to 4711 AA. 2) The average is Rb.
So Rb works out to 21.2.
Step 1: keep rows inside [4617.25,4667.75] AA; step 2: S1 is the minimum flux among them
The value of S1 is 18.9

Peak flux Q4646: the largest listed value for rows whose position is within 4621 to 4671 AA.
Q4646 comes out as 27.4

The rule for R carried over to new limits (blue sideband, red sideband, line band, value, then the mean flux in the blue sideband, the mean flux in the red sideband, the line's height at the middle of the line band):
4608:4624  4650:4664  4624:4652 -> 2.2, 24.9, 23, 23.9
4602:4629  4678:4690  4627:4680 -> 0.9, 24.3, 20.2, 22.1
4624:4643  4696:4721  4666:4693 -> 2.2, 21.9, 22.5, 22.2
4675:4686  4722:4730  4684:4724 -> -1.5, 19.8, 22.9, 21.4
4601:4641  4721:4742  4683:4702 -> 1.6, 23.1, 23.4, 23.3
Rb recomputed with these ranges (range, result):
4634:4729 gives 22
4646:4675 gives 22.5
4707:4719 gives 22.7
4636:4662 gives 22.2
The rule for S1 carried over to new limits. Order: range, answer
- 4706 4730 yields 20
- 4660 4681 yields 18.6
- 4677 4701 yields 17.7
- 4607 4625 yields 18.3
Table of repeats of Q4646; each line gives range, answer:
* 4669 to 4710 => 23.6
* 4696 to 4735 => 25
